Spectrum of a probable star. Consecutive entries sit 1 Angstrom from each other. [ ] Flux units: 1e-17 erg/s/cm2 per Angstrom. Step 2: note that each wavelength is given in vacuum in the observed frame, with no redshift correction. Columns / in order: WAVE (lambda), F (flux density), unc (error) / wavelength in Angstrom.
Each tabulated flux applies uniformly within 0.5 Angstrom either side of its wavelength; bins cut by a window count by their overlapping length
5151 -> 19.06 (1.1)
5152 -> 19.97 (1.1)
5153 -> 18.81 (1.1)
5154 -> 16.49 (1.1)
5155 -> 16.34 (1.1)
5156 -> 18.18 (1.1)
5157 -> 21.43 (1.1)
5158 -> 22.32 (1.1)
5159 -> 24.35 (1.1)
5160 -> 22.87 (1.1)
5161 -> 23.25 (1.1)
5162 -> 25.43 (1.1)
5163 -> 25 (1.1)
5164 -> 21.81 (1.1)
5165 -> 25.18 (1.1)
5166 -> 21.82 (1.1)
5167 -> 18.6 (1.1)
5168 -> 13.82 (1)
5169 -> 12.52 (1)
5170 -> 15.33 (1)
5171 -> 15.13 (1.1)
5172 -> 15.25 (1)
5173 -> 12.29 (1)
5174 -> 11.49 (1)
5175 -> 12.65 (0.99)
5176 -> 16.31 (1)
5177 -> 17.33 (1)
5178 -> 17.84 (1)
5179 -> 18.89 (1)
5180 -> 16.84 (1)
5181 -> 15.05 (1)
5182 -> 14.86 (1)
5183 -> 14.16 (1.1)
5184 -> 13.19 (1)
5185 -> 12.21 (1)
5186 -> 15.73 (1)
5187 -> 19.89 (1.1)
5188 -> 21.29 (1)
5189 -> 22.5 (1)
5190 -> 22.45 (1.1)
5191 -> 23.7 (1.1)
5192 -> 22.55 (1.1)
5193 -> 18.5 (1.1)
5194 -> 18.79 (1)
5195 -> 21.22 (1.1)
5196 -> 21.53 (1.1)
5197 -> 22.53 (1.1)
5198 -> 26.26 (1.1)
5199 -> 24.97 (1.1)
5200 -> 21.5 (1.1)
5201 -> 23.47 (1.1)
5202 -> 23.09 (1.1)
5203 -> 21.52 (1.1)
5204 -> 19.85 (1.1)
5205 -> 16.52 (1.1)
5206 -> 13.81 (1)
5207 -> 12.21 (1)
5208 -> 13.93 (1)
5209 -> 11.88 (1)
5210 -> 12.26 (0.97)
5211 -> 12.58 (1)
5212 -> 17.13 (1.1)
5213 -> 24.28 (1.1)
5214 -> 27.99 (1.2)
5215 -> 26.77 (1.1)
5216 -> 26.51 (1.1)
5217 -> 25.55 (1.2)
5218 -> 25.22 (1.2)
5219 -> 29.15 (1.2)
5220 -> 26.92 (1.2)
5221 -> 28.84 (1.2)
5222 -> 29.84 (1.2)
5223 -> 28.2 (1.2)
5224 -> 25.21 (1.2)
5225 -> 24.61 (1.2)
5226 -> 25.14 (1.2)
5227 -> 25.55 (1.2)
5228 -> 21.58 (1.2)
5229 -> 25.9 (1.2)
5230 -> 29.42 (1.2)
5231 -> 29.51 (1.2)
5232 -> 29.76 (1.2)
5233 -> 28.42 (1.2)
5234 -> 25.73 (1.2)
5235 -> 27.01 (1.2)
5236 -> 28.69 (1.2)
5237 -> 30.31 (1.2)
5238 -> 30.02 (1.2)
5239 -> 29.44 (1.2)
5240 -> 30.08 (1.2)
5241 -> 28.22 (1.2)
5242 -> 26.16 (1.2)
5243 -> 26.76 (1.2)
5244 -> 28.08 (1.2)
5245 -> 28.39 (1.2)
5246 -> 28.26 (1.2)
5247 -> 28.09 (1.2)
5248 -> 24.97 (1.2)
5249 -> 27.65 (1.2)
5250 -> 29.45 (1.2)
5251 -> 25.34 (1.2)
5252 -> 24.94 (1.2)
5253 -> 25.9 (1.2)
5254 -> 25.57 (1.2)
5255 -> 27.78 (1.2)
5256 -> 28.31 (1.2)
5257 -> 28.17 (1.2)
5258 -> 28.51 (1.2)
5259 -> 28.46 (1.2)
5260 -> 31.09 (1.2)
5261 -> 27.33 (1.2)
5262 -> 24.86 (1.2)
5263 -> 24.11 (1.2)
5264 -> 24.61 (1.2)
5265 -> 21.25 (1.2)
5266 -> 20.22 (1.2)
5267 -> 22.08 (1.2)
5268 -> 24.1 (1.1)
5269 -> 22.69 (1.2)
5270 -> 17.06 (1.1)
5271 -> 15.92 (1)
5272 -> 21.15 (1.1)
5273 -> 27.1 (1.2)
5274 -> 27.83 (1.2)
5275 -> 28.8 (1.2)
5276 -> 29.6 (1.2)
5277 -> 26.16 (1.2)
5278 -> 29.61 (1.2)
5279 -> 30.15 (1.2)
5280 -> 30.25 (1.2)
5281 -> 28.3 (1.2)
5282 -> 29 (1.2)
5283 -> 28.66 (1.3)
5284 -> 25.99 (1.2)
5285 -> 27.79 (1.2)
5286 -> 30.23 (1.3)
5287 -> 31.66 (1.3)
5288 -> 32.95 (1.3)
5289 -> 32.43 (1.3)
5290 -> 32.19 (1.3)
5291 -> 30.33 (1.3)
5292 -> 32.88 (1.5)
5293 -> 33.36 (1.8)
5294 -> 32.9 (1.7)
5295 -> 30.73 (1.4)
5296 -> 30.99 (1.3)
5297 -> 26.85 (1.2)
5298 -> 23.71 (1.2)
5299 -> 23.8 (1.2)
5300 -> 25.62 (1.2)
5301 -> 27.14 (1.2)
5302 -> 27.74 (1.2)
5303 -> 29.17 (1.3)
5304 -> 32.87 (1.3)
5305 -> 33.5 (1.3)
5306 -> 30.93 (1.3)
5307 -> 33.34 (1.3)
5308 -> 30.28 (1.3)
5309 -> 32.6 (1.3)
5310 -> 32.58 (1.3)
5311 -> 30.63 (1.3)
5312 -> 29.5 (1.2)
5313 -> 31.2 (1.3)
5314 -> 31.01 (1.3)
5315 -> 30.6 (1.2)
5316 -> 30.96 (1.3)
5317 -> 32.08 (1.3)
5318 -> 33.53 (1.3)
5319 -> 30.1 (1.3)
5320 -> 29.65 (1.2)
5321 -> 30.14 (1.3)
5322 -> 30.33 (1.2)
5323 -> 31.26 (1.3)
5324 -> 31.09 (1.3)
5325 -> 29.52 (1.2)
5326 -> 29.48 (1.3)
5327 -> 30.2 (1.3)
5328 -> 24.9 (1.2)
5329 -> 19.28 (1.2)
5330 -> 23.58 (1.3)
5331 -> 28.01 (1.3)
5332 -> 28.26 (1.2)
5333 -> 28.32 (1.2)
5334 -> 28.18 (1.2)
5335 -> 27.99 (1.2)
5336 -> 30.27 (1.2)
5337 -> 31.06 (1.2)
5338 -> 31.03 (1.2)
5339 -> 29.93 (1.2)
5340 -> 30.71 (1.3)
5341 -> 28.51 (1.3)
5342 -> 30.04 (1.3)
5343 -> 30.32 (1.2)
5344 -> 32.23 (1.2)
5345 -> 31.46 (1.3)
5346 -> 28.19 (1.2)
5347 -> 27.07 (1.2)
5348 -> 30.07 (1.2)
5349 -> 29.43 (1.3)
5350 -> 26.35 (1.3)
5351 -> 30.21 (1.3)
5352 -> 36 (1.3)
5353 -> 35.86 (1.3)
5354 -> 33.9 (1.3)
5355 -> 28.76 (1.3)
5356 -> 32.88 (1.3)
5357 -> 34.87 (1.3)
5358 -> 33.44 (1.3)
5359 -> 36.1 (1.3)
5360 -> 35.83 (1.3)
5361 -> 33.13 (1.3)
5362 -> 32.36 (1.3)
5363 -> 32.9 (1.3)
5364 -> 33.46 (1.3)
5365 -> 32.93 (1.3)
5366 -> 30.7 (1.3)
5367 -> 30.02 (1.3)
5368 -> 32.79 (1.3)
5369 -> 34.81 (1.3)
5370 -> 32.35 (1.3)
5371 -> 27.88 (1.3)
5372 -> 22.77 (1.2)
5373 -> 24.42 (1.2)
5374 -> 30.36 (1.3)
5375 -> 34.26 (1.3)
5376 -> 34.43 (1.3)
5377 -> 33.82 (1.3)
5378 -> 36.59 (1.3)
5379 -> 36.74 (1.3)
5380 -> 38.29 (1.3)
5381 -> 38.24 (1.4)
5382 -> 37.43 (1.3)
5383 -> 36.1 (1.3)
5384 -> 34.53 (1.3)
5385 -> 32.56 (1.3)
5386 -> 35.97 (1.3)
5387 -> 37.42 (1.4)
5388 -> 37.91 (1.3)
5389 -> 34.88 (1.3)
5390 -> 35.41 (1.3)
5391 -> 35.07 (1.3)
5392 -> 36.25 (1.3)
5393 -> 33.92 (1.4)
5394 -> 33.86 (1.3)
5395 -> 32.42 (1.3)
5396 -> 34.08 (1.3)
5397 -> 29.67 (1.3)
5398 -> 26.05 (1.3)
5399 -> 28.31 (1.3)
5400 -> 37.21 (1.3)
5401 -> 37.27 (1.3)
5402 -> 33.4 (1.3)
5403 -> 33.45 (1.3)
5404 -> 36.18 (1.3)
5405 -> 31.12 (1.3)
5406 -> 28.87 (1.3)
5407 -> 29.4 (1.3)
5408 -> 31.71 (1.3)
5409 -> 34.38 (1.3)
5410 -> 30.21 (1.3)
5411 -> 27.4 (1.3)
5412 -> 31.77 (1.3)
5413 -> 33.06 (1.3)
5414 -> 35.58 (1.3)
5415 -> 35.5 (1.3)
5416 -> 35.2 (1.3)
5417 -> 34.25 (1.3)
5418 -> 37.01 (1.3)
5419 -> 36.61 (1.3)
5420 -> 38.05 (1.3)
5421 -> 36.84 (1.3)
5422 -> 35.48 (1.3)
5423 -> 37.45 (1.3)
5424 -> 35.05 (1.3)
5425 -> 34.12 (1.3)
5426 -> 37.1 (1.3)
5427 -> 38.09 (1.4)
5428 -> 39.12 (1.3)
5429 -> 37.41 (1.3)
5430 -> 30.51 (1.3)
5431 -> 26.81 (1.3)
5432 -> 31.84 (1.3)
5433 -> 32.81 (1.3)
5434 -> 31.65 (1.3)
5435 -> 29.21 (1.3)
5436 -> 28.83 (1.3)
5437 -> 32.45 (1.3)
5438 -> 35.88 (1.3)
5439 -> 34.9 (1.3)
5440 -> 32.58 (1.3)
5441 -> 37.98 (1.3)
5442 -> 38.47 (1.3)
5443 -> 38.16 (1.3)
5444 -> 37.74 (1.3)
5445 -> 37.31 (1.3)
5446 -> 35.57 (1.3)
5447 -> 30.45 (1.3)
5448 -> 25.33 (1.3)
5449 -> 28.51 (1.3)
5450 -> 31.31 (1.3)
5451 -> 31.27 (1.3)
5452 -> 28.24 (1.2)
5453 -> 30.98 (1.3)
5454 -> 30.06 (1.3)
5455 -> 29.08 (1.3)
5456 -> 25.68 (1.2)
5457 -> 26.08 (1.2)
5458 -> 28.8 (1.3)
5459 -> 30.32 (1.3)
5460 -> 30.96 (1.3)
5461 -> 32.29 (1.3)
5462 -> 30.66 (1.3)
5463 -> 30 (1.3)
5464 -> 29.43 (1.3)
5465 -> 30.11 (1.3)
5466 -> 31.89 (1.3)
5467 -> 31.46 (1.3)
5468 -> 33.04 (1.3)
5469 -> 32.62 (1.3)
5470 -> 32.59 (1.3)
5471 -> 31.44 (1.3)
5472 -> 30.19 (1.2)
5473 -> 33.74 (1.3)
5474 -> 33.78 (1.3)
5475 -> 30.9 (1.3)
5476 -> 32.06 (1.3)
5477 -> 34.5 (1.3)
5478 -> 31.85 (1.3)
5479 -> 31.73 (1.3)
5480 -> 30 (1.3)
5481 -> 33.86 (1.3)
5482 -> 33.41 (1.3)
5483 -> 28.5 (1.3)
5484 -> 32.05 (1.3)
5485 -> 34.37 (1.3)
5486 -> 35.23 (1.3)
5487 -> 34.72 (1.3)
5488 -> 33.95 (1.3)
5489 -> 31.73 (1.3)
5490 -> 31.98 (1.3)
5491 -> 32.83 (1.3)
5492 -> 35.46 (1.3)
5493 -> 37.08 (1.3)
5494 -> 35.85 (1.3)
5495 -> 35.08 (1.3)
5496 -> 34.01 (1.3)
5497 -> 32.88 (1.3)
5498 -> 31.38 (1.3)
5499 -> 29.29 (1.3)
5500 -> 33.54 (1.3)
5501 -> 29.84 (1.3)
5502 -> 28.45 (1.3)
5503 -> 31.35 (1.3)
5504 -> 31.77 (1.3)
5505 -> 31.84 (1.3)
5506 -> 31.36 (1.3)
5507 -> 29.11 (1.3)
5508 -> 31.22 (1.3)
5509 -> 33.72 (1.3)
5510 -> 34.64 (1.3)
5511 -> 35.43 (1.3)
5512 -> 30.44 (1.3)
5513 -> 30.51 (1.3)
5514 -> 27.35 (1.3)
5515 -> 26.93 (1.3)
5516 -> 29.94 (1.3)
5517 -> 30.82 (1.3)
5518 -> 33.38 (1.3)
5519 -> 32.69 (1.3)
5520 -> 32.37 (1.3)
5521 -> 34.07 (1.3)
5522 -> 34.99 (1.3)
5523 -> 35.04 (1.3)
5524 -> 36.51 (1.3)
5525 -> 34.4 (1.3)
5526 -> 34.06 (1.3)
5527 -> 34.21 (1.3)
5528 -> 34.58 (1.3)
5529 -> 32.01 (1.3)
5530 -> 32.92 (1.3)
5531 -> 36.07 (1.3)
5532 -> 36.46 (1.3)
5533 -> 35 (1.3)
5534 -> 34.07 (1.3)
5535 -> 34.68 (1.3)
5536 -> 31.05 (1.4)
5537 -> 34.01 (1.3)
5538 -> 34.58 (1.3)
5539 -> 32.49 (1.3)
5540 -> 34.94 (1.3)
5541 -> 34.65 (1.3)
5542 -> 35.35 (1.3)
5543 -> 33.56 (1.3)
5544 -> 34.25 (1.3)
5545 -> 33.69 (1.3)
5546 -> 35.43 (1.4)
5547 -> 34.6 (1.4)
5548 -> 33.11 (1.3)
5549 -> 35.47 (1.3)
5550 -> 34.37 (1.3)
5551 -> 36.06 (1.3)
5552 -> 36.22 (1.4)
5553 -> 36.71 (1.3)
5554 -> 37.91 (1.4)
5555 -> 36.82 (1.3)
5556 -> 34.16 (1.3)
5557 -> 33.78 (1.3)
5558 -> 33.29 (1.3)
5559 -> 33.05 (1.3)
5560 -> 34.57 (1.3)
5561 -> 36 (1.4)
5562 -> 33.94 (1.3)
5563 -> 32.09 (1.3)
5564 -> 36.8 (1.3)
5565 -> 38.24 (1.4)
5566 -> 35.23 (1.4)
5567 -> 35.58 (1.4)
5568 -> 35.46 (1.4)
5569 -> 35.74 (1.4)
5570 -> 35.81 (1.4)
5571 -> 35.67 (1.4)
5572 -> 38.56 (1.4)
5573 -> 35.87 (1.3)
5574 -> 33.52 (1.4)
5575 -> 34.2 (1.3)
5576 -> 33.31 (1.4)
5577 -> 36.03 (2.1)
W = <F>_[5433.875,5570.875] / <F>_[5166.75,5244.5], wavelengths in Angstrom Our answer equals 1.53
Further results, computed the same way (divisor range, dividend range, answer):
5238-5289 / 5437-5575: 1.23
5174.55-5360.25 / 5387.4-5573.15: 1.26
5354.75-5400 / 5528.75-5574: 1.05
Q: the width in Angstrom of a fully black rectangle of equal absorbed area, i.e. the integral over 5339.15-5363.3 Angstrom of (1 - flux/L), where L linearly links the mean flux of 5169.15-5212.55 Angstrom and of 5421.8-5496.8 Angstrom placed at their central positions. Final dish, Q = -4.6 Angstrom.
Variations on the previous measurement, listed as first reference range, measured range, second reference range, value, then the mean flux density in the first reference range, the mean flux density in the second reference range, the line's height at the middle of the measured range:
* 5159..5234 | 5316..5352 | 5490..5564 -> -4.5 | 20.8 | 33.5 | 26.1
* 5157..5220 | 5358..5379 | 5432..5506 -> -3.5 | 19.5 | 32.1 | 27.6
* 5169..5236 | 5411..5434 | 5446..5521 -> -4.3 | 20.9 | 31.6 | 29.2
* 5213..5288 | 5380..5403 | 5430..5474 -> -3.3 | 26.9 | 31.6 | 30.2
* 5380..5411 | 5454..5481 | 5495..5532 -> 1.6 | 33.7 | 32.4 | 32.9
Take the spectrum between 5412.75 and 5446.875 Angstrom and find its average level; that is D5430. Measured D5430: 34.9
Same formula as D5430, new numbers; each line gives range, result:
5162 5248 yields 21.9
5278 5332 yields 29.8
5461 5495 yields 32.5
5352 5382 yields 33.1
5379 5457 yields 33.6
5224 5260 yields 27.5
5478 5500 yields 33.1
